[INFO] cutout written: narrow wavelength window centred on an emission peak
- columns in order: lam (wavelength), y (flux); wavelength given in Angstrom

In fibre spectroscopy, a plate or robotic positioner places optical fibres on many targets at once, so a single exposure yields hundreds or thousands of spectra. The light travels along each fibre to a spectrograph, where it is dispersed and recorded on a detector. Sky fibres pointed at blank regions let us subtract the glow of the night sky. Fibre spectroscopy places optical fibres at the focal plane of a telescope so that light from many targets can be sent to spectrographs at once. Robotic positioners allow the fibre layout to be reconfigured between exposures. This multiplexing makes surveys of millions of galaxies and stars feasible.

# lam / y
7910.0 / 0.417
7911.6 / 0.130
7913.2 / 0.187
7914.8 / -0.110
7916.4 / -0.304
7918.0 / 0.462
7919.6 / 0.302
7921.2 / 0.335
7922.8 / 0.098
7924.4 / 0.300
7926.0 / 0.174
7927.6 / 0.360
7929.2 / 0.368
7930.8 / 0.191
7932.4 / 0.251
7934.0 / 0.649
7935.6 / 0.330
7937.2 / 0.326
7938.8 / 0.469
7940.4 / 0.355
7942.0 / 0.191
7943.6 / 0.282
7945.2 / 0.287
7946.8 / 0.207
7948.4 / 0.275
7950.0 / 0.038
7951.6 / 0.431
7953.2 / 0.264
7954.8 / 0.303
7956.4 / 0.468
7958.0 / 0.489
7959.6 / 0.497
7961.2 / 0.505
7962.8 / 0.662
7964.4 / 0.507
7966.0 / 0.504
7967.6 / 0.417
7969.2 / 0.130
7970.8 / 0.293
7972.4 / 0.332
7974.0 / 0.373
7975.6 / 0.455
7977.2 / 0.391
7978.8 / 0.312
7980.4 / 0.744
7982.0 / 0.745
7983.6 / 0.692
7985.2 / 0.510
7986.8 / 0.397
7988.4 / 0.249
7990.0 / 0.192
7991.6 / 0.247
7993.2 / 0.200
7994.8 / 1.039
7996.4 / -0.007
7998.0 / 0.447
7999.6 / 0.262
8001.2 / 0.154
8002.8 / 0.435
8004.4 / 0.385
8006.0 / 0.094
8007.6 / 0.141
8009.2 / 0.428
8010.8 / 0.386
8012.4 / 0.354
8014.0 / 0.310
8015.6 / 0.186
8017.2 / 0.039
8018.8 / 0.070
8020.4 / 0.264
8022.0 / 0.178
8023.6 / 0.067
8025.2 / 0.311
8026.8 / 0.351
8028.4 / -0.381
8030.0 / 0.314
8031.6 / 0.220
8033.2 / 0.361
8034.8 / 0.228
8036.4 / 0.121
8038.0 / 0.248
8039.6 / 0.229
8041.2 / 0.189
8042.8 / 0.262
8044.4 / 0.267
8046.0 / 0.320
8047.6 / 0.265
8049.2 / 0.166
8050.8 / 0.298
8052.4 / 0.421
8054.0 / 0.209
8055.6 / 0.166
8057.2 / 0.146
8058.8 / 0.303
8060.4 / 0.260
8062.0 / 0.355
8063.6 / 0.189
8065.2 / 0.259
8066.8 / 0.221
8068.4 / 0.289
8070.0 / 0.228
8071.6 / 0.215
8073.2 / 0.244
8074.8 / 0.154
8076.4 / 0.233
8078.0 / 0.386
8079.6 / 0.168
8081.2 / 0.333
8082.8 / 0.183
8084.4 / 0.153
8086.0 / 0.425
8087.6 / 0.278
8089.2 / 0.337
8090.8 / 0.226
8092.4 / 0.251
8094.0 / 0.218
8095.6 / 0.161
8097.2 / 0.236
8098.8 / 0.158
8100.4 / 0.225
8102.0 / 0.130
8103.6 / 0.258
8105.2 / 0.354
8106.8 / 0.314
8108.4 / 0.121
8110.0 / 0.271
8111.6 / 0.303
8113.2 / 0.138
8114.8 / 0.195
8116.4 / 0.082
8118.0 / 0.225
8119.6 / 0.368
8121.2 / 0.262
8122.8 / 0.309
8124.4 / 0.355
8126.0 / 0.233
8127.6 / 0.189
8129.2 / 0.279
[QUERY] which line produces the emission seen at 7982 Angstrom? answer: Mg II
